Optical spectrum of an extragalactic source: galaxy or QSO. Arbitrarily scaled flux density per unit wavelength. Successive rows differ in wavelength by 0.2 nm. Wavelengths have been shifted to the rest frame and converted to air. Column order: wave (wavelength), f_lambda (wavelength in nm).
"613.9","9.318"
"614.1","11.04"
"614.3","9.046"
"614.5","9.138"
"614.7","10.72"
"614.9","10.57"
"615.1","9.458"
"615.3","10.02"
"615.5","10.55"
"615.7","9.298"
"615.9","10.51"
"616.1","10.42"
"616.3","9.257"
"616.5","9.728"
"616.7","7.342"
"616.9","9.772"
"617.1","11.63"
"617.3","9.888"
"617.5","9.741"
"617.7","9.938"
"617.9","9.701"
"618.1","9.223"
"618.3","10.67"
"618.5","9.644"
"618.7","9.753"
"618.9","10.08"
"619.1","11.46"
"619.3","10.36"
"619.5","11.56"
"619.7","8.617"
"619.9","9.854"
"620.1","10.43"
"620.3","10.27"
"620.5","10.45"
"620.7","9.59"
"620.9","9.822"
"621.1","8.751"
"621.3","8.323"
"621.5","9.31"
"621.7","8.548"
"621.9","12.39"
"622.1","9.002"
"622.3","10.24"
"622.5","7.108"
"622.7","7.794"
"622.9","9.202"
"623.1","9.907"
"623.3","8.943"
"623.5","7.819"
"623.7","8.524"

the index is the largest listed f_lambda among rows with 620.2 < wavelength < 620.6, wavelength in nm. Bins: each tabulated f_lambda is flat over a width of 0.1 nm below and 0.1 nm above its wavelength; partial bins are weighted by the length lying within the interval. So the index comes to 10.45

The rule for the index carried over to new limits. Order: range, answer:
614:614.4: 11.04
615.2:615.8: 10.55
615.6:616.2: 10.51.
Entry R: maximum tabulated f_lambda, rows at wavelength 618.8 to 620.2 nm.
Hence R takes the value 11.56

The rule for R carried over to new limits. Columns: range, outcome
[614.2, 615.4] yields 10.72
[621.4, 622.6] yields 12.39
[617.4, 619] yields 10.67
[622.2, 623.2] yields 10.24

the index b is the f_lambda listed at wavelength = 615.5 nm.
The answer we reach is 10.55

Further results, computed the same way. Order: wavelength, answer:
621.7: 8.548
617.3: 9.888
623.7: 8.524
